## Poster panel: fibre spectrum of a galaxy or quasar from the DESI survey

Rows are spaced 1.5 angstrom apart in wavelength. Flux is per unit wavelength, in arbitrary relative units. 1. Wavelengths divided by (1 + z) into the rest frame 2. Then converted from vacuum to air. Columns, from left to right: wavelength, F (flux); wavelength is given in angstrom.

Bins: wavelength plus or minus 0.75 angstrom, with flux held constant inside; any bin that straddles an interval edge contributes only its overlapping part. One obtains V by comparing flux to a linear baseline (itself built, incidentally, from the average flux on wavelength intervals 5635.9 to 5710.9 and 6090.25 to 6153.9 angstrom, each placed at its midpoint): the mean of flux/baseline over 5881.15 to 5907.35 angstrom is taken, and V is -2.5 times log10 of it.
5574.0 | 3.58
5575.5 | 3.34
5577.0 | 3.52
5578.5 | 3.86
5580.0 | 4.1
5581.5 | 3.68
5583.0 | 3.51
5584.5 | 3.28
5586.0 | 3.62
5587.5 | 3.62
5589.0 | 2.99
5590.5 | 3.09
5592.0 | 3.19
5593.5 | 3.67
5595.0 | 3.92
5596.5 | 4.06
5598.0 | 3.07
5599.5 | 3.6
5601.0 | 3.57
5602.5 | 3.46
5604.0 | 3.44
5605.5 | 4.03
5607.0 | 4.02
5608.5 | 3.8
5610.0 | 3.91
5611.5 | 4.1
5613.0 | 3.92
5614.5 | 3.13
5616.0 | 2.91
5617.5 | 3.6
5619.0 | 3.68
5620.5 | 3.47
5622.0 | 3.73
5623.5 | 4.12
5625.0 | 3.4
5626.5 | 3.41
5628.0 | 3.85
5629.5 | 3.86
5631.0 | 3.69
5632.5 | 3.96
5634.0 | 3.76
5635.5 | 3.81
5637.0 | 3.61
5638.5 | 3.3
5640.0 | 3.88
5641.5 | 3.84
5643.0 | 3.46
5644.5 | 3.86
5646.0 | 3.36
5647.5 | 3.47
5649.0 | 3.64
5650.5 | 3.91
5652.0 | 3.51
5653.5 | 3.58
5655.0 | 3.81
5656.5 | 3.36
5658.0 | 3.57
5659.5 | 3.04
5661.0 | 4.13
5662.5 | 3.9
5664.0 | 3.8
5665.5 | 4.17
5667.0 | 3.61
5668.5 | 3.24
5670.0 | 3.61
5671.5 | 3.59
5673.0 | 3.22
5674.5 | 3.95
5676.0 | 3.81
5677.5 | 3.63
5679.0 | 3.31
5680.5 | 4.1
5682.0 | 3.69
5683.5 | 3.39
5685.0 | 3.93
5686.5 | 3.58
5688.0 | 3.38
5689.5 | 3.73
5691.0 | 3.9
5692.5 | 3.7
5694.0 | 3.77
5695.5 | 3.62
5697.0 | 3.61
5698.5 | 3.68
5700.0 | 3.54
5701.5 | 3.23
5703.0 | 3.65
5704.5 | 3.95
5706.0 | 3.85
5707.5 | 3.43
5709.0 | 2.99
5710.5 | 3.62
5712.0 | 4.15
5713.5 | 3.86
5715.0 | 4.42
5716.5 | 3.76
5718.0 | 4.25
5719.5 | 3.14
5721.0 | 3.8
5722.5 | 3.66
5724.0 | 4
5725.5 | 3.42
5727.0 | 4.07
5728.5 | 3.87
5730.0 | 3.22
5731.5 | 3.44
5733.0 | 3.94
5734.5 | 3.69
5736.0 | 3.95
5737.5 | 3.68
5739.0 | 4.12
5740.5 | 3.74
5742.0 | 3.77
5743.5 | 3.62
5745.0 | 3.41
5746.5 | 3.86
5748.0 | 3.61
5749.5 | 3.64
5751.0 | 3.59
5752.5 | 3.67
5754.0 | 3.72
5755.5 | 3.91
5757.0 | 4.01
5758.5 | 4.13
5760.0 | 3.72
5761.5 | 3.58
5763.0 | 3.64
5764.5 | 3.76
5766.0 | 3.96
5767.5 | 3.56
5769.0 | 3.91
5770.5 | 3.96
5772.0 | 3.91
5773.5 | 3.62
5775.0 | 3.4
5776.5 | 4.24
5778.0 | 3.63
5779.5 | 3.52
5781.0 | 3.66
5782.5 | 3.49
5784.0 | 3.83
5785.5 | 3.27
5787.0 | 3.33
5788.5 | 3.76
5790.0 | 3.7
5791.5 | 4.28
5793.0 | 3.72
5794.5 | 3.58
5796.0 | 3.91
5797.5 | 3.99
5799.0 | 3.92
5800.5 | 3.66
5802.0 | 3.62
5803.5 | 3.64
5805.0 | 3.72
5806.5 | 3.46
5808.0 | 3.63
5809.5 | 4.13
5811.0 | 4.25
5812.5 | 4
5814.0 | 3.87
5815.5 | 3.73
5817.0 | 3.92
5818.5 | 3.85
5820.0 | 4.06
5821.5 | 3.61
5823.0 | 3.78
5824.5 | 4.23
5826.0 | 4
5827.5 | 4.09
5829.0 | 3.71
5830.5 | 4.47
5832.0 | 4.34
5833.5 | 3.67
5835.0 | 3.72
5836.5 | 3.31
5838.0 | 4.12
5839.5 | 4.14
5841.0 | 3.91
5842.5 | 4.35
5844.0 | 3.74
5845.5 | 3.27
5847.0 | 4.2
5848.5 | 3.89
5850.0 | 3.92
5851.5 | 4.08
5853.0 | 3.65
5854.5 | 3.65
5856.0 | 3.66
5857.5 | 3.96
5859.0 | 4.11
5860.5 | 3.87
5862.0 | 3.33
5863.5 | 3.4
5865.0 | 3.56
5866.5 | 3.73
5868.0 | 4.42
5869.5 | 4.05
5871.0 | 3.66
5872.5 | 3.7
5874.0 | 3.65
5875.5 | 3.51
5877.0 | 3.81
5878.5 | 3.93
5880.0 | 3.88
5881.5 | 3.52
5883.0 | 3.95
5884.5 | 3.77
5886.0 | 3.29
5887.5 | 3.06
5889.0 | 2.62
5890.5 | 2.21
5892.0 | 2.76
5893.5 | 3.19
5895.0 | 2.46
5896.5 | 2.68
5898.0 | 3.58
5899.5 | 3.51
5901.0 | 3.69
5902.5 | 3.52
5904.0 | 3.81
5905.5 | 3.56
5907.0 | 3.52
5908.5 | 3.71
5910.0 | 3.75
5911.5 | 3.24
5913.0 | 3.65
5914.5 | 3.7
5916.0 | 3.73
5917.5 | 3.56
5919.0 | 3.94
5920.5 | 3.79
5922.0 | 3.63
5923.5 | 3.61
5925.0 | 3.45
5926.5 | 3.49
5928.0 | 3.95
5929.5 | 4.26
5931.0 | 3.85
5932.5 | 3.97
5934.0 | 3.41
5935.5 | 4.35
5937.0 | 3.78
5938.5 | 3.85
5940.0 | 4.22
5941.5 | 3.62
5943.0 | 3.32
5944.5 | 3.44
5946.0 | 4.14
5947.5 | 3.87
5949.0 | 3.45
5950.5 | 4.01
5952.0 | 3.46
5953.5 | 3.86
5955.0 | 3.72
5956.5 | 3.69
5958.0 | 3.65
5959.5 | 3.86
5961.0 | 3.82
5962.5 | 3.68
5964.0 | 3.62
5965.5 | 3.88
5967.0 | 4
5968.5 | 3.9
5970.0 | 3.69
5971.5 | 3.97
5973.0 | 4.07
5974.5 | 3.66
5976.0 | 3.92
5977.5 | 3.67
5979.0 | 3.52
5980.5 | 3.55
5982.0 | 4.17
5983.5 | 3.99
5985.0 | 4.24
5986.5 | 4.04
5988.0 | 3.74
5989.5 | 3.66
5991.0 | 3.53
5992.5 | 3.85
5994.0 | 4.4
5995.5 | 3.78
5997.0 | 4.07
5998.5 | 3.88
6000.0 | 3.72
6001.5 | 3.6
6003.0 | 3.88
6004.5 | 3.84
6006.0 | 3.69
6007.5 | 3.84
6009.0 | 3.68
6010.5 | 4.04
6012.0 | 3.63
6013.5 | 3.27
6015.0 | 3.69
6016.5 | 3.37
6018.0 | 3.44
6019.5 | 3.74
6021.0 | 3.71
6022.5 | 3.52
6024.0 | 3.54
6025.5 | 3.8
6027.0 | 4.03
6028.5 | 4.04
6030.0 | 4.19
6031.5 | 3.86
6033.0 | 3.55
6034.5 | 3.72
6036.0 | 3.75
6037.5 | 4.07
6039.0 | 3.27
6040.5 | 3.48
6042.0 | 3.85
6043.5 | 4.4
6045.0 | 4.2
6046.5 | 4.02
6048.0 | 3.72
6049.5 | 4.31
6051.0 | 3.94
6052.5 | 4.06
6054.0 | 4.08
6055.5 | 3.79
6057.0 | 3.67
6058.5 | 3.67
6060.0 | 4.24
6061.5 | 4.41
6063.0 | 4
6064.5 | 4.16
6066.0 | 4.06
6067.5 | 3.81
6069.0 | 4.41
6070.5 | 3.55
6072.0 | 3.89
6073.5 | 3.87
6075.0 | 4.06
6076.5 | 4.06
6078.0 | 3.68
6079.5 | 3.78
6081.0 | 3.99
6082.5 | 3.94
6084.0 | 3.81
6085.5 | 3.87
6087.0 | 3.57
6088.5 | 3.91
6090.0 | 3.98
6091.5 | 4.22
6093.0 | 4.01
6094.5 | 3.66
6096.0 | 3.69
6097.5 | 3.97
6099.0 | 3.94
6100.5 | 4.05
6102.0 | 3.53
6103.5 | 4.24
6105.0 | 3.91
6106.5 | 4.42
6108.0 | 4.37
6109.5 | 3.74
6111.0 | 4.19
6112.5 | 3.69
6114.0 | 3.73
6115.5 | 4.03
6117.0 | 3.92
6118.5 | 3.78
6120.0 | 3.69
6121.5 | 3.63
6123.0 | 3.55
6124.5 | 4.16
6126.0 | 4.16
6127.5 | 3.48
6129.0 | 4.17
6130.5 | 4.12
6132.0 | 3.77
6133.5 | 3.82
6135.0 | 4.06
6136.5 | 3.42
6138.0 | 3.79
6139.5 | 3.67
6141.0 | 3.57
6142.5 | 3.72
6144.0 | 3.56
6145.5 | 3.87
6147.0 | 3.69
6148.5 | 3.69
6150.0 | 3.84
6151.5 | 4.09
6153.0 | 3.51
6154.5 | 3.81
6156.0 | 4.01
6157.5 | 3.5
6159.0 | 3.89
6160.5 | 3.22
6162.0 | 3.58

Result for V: 0.15 mag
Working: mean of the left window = 3.63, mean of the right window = 3.86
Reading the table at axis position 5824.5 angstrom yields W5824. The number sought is 4.23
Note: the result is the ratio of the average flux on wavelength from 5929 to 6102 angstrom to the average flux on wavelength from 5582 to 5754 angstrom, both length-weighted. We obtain 1.05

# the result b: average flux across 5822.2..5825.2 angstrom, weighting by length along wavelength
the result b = 3.99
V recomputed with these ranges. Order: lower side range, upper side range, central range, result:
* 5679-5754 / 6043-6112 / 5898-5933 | 0.05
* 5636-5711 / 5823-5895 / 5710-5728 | -0.06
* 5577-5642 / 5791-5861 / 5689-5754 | 0.01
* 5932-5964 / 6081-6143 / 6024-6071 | -0.03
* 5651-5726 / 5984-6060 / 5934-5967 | 0.01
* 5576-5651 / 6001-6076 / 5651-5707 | 0.00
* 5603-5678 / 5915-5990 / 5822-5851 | -0.05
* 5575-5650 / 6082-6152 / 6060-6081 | -0.04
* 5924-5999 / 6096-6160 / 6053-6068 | -0.04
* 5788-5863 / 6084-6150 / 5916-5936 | 0.02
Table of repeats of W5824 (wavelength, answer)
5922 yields 3.63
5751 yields 3.59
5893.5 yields 3.19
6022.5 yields 3.52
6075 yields 4.06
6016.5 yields 3.37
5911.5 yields 3.24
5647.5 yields 3.47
